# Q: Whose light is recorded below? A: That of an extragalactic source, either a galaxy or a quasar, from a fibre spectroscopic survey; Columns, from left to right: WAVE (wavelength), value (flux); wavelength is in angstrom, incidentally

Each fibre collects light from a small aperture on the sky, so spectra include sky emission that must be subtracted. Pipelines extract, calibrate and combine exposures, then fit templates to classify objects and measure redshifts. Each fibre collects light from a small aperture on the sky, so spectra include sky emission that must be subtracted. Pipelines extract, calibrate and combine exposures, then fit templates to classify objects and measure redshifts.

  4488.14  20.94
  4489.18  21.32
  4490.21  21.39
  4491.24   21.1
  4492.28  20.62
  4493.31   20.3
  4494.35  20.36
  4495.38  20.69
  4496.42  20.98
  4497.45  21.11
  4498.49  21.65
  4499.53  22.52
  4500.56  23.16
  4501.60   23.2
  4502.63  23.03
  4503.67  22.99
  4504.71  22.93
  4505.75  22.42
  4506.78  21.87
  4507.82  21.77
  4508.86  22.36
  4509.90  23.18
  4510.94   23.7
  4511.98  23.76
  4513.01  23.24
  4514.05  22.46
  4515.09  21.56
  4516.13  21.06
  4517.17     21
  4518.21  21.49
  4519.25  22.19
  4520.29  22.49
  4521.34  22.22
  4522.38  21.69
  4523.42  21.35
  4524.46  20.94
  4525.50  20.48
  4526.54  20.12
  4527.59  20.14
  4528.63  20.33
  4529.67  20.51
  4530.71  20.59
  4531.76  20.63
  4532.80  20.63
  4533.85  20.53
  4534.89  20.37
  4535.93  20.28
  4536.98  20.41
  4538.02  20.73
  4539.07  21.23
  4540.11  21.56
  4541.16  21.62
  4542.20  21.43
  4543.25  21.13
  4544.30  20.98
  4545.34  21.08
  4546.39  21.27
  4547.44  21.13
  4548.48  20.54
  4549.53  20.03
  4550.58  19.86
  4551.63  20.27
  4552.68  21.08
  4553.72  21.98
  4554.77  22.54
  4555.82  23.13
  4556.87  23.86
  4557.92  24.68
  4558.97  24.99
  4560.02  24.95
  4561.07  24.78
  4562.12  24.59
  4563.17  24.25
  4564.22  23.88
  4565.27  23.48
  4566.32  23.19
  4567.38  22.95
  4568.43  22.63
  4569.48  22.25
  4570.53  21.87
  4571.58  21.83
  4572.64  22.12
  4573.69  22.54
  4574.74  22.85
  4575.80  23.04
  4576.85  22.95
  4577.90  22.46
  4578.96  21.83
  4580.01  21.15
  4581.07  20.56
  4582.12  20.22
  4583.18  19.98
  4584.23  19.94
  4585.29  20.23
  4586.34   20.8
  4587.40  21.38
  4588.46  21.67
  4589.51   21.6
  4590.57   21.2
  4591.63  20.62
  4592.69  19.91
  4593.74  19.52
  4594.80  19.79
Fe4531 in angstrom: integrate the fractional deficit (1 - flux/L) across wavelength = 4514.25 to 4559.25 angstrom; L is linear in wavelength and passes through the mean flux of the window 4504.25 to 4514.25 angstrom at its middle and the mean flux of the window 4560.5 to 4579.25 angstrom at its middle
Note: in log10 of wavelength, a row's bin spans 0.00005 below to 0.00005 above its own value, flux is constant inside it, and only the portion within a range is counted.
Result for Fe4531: 3.1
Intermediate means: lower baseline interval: 22.8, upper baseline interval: 23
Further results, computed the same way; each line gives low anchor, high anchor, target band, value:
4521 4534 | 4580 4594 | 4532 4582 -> -3.3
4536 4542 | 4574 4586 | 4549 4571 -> -1.7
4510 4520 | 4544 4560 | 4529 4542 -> 0.8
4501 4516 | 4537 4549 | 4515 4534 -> 0.8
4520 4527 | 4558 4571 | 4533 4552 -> 1.4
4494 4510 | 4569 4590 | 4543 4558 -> 0.2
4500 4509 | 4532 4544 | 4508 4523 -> -0.1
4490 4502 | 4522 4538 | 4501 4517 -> -1.1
